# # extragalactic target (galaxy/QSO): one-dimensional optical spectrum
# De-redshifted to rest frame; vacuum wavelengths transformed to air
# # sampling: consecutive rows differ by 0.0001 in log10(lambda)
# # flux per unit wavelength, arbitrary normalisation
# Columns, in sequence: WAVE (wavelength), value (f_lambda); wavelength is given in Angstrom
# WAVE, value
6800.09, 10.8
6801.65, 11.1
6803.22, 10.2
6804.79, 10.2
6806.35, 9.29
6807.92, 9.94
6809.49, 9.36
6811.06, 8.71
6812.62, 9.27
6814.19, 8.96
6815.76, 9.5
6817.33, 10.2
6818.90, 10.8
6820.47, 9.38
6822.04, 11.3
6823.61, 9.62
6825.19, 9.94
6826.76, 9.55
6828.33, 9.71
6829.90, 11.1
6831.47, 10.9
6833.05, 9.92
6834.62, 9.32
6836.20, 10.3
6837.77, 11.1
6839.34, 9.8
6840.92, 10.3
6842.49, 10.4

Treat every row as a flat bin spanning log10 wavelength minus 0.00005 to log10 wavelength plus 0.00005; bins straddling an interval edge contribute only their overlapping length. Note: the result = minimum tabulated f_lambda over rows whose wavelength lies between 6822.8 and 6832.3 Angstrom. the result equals 9.55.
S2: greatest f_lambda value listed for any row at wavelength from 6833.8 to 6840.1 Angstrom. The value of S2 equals 11.1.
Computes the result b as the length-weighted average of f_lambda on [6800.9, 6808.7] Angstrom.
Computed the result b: 10.1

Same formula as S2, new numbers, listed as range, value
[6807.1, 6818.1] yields 10.2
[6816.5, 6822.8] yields 11.3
